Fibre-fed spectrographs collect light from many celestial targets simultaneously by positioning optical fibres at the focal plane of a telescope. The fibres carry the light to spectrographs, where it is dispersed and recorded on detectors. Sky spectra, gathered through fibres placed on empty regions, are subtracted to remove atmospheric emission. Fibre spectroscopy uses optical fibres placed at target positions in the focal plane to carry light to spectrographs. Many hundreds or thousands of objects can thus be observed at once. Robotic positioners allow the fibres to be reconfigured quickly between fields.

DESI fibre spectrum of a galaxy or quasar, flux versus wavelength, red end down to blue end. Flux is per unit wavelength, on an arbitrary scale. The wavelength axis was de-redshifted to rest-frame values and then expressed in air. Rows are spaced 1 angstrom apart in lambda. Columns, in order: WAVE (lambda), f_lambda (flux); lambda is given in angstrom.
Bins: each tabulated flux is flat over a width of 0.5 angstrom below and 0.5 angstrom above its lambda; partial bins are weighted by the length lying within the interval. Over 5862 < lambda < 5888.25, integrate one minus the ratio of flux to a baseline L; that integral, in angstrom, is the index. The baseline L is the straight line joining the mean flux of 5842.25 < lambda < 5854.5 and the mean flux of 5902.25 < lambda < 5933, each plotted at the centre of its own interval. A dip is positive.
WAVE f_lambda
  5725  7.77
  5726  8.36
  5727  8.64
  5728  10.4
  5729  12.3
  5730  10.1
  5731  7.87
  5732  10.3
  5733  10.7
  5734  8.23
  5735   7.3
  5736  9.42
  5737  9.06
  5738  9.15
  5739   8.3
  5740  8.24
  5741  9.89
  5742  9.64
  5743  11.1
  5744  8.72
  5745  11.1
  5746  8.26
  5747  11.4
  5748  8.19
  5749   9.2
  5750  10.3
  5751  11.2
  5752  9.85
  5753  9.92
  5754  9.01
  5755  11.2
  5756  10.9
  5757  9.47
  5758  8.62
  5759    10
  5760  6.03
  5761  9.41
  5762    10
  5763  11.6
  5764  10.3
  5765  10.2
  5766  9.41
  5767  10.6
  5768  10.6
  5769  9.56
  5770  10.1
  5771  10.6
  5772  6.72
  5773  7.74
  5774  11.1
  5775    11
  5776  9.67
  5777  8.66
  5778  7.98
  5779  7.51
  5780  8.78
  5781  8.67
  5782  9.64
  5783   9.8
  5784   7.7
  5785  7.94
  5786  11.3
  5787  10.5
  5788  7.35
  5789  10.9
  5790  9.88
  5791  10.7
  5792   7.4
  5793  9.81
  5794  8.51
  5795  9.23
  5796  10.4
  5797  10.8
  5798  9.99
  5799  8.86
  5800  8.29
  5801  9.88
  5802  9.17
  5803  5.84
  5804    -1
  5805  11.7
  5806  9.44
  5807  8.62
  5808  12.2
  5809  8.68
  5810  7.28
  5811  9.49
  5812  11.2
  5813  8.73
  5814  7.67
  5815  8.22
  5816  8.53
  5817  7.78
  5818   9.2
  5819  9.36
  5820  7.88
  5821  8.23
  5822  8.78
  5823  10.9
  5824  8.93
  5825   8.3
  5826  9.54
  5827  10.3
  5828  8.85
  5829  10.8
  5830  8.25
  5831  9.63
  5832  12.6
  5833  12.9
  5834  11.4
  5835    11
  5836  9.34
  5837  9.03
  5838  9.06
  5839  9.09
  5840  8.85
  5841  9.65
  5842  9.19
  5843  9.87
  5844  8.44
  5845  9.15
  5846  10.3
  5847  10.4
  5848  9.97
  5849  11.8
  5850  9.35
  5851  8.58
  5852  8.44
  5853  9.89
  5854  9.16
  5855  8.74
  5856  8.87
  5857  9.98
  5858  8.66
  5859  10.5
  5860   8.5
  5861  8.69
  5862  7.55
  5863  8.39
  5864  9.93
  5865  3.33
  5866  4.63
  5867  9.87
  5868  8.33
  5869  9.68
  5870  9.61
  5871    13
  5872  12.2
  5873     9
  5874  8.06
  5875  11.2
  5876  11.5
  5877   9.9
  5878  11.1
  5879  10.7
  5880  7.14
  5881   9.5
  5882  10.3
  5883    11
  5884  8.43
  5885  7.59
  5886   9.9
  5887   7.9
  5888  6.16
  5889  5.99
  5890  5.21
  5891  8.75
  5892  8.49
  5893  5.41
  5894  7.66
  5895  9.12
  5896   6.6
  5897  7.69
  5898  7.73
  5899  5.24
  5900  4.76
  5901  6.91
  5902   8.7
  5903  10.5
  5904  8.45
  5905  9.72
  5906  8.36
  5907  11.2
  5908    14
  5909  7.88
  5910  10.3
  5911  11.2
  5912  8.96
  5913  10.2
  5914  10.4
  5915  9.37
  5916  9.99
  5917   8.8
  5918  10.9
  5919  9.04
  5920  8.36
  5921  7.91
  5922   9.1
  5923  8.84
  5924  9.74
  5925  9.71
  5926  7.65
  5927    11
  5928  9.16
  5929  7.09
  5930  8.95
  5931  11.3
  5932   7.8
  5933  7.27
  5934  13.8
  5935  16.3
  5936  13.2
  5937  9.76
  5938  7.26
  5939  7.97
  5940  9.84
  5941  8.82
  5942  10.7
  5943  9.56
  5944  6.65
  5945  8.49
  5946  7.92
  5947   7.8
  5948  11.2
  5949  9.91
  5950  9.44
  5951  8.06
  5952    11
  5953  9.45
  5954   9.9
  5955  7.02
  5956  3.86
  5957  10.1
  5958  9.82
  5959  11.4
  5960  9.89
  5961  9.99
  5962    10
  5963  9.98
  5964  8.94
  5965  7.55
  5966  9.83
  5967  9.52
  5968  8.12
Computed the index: 1.1 angstrom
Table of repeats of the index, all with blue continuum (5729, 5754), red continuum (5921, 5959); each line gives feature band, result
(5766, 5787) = 0.4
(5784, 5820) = 2.0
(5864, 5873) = 0.5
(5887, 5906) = 4.0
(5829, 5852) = -1.1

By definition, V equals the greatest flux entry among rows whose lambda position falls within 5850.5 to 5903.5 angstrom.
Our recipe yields 13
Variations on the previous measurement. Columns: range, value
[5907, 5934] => 14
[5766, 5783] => 11.1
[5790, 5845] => 12.9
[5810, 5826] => 11.2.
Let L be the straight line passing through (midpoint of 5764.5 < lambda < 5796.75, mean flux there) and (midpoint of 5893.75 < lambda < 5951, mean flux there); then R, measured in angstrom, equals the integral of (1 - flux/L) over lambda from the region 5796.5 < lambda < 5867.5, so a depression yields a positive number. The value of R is 1.81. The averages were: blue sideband 9.38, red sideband 9.23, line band 9.09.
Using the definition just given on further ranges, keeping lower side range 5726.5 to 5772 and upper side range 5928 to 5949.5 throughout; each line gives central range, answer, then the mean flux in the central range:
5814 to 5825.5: 1.13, 8.69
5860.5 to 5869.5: 1.68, 7.82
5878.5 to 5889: 0.97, 8.73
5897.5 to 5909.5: 1.23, 8.62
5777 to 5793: 0.95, 9.08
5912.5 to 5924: 0.27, 9.37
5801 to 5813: 1.43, 8.49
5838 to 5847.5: 0.21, 9.42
